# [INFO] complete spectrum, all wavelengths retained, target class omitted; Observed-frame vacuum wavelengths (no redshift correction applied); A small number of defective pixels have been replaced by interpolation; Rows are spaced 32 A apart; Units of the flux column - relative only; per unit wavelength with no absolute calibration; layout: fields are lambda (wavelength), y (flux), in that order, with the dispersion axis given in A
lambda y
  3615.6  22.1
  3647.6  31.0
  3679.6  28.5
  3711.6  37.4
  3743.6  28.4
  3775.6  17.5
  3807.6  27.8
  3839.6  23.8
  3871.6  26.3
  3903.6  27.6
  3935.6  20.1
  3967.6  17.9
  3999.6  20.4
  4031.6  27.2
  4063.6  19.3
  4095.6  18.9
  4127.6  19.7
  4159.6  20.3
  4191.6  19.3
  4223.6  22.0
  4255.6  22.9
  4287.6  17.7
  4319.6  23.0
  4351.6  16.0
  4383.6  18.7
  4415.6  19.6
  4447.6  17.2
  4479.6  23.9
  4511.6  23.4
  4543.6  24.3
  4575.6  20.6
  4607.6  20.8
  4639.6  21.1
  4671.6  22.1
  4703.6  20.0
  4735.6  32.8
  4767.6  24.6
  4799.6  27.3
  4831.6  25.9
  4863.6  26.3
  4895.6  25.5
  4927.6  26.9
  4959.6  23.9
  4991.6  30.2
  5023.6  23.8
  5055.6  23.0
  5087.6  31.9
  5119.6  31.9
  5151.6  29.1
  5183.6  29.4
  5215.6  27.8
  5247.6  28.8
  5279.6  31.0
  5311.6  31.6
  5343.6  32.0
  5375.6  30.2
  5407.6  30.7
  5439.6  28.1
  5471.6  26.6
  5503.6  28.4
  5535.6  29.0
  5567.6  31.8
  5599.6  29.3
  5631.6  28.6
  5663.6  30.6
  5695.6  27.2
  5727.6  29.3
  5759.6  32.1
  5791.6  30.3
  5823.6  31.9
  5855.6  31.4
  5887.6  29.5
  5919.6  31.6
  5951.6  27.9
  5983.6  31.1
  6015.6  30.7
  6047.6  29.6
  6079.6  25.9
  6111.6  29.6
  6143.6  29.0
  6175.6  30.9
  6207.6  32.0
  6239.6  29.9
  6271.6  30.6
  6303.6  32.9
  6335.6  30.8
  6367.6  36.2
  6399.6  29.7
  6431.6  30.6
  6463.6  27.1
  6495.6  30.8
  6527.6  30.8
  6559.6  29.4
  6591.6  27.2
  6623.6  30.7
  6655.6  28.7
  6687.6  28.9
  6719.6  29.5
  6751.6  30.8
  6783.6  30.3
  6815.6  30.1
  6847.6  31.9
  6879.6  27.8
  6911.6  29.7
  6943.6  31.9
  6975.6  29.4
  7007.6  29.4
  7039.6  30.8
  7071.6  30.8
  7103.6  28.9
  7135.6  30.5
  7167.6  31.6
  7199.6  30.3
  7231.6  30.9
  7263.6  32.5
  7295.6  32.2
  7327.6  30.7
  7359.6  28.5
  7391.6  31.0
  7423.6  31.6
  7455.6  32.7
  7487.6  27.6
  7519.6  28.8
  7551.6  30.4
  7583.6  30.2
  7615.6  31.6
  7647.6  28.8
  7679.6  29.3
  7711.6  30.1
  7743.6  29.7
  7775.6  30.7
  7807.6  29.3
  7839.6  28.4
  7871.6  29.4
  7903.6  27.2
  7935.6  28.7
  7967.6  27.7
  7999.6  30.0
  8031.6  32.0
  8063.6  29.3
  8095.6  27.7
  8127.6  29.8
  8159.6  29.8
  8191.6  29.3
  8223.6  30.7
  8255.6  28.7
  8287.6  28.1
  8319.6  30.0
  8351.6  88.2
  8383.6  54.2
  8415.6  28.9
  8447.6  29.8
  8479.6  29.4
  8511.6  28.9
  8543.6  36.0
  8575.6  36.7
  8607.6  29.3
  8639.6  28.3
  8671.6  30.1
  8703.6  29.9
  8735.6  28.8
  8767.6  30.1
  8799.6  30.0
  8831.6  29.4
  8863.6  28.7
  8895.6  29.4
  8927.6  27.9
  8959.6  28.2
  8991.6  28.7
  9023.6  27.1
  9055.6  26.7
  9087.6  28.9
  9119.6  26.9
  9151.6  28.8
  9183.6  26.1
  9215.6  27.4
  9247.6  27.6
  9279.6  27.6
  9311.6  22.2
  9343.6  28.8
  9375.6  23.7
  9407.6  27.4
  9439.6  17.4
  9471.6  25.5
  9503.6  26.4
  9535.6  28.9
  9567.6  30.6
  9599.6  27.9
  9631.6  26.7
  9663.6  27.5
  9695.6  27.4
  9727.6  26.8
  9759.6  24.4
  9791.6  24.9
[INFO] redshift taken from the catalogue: 0.274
